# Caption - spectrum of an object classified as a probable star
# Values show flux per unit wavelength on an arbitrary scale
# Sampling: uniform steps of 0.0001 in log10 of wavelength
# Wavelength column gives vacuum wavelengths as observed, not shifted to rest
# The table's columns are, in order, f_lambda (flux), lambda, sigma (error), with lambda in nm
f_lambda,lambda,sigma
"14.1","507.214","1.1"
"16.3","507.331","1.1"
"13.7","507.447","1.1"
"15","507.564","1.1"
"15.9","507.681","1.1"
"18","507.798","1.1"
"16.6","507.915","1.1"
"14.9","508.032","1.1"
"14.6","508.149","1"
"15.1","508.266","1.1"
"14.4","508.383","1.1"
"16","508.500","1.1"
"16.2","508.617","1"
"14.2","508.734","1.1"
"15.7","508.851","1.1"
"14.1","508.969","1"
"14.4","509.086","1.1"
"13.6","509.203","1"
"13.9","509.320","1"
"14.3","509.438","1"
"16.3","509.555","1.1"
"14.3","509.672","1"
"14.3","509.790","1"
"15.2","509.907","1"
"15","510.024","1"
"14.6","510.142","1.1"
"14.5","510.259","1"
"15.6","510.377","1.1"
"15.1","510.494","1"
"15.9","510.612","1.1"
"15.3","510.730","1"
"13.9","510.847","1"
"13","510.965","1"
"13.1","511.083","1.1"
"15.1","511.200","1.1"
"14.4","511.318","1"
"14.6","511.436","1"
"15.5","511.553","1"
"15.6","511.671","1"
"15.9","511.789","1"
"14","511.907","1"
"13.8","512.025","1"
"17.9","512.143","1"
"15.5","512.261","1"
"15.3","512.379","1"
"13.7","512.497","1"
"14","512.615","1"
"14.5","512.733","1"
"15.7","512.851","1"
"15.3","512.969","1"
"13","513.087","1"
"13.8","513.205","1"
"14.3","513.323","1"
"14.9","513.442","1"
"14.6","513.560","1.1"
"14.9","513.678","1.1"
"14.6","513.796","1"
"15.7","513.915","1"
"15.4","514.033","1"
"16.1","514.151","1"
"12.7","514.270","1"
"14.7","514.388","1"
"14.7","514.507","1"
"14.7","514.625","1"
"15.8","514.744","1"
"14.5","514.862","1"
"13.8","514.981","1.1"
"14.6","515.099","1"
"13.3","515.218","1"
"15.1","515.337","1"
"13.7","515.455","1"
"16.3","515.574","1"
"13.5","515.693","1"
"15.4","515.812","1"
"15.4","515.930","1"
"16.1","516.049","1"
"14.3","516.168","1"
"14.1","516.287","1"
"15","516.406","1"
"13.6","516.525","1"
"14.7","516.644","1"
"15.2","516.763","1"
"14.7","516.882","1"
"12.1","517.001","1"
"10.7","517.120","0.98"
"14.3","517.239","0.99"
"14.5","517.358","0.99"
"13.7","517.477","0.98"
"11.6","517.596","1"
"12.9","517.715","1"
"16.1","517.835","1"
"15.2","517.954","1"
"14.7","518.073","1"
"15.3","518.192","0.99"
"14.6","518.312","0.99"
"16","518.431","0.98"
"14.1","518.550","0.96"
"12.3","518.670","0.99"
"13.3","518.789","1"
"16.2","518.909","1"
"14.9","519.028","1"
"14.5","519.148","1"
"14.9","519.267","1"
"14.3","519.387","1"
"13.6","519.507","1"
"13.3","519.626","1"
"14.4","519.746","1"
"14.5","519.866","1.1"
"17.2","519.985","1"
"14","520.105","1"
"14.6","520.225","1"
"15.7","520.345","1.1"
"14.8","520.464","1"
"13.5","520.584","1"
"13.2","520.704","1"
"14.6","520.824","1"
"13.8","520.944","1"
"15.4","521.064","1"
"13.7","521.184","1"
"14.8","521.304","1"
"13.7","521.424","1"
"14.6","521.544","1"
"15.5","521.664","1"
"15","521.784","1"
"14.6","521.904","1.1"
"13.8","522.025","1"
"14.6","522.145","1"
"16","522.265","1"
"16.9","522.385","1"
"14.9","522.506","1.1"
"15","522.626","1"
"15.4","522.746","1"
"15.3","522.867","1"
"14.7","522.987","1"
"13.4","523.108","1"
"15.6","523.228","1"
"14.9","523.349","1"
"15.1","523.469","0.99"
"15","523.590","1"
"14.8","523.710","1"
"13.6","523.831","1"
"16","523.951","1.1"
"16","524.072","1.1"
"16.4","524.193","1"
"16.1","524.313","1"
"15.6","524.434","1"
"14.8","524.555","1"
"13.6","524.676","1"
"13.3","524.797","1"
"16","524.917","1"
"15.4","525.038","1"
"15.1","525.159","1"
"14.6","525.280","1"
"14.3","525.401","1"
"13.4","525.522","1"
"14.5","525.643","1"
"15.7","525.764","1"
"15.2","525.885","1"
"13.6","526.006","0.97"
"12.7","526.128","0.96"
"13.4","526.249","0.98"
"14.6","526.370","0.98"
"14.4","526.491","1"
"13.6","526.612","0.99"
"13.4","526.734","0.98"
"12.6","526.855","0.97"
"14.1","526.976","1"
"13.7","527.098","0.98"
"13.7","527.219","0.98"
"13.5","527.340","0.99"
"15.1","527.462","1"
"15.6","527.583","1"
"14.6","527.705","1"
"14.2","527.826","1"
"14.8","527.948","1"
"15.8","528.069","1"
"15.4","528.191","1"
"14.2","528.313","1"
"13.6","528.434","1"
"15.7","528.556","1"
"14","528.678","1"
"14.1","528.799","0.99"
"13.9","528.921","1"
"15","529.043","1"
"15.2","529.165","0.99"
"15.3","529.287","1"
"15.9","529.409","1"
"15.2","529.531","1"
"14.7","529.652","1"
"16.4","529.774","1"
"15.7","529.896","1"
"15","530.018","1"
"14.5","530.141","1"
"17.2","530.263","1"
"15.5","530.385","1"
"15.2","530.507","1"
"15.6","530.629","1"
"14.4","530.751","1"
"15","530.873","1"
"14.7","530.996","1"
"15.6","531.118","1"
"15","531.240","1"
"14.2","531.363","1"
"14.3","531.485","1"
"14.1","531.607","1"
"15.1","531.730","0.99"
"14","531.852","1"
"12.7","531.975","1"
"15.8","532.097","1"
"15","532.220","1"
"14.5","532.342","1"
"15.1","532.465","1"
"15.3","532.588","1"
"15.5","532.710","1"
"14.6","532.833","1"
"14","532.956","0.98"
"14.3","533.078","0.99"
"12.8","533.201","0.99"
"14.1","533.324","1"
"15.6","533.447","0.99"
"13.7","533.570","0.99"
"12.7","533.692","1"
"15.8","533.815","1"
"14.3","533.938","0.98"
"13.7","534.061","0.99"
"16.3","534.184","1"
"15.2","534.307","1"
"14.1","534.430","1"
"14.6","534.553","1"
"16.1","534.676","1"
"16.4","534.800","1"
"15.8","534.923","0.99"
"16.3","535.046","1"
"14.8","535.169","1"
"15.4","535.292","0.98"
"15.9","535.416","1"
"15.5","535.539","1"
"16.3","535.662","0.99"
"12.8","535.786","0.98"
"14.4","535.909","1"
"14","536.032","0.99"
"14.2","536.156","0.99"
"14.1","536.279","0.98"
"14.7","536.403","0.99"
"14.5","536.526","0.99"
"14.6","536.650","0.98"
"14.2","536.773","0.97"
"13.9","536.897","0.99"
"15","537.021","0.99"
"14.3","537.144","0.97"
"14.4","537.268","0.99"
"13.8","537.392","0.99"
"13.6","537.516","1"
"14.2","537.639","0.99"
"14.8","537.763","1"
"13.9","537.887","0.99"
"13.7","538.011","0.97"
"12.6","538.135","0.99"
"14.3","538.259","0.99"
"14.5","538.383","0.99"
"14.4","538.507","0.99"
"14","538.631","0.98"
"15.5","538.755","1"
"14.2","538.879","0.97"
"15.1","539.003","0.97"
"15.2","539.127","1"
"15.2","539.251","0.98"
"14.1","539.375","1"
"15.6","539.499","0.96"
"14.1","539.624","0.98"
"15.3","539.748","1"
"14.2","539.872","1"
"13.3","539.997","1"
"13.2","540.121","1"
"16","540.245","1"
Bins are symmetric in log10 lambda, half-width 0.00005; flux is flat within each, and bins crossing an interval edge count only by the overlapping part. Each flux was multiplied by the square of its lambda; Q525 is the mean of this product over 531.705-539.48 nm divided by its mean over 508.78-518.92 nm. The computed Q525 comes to 1.1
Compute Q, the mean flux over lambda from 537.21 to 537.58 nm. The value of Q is 13.9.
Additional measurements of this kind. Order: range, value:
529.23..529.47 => 15.6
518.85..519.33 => 15.1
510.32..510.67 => 15.5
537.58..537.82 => 14.5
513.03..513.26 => 13.4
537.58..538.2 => 13.8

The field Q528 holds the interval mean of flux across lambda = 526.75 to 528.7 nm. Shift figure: 14.4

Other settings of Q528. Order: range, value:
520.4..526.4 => 14.7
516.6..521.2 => 14.3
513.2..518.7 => 14.4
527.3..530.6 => 15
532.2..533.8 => 14.4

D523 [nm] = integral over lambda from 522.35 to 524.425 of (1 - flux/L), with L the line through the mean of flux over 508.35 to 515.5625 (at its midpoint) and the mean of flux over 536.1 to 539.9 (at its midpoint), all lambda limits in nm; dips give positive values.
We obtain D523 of -0.091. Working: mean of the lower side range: 14.7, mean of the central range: 15.2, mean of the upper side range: 14.4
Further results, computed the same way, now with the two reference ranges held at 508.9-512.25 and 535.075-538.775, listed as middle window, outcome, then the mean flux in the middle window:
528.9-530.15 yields -0.06 nm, 15.2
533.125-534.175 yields 0.02 nm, 14.2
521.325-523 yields -0.05 nm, 15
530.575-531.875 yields -0.02 nm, 14.7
